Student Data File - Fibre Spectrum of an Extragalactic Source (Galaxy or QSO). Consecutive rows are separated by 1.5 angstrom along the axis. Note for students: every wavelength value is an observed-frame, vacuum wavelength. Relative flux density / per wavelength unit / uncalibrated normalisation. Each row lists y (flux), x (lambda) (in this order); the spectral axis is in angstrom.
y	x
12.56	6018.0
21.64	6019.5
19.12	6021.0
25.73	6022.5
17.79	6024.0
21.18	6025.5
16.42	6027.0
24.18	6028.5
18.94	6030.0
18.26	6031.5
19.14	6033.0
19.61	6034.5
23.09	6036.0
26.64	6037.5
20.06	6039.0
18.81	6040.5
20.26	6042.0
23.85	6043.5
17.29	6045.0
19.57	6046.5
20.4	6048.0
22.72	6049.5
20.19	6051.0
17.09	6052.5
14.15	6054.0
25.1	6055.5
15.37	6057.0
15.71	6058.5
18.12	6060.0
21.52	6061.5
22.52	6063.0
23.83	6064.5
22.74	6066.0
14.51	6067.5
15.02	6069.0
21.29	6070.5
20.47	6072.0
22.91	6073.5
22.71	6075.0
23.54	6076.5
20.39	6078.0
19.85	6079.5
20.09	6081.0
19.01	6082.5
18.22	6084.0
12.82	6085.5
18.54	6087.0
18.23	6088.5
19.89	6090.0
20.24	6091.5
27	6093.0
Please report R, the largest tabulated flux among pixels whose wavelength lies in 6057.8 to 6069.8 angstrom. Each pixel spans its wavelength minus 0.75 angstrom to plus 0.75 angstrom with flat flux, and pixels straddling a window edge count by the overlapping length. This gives 23.83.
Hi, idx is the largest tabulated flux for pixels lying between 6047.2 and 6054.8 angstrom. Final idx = 22.72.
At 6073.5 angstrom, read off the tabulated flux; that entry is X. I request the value 22.91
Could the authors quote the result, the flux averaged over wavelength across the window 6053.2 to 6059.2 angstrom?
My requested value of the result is 17.6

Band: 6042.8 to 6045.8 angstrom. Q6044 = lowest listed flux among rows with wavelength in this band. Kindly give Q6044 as 17.29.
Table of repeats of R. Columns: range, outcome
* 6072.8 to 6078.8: 23.54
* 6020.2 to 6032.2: 25.73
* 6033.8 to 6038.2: 26.64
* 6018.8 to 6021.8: 21.64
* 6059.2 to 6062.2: 21.52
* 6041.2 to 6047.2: 23.85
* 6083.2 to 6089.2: 18.54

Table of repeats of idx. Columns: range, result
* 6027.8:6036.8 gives 24.18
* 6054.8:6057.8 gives 25.1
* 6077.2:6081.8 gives 20.39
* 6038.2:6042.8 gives 20.26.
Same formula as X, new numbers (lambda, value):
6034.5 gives 19.61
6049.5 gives 22.72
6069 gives 15.02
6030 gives 18.94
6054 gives 14.15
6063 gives 22.52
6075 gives 22.71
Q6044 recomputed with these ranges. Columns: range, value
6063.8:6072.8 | 14.51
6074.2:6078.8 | 20.39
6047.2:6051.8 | 20.19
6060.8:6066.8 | 21.52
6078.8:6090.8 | 12.82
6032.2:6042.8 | 18.81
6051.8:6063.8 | 14.15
